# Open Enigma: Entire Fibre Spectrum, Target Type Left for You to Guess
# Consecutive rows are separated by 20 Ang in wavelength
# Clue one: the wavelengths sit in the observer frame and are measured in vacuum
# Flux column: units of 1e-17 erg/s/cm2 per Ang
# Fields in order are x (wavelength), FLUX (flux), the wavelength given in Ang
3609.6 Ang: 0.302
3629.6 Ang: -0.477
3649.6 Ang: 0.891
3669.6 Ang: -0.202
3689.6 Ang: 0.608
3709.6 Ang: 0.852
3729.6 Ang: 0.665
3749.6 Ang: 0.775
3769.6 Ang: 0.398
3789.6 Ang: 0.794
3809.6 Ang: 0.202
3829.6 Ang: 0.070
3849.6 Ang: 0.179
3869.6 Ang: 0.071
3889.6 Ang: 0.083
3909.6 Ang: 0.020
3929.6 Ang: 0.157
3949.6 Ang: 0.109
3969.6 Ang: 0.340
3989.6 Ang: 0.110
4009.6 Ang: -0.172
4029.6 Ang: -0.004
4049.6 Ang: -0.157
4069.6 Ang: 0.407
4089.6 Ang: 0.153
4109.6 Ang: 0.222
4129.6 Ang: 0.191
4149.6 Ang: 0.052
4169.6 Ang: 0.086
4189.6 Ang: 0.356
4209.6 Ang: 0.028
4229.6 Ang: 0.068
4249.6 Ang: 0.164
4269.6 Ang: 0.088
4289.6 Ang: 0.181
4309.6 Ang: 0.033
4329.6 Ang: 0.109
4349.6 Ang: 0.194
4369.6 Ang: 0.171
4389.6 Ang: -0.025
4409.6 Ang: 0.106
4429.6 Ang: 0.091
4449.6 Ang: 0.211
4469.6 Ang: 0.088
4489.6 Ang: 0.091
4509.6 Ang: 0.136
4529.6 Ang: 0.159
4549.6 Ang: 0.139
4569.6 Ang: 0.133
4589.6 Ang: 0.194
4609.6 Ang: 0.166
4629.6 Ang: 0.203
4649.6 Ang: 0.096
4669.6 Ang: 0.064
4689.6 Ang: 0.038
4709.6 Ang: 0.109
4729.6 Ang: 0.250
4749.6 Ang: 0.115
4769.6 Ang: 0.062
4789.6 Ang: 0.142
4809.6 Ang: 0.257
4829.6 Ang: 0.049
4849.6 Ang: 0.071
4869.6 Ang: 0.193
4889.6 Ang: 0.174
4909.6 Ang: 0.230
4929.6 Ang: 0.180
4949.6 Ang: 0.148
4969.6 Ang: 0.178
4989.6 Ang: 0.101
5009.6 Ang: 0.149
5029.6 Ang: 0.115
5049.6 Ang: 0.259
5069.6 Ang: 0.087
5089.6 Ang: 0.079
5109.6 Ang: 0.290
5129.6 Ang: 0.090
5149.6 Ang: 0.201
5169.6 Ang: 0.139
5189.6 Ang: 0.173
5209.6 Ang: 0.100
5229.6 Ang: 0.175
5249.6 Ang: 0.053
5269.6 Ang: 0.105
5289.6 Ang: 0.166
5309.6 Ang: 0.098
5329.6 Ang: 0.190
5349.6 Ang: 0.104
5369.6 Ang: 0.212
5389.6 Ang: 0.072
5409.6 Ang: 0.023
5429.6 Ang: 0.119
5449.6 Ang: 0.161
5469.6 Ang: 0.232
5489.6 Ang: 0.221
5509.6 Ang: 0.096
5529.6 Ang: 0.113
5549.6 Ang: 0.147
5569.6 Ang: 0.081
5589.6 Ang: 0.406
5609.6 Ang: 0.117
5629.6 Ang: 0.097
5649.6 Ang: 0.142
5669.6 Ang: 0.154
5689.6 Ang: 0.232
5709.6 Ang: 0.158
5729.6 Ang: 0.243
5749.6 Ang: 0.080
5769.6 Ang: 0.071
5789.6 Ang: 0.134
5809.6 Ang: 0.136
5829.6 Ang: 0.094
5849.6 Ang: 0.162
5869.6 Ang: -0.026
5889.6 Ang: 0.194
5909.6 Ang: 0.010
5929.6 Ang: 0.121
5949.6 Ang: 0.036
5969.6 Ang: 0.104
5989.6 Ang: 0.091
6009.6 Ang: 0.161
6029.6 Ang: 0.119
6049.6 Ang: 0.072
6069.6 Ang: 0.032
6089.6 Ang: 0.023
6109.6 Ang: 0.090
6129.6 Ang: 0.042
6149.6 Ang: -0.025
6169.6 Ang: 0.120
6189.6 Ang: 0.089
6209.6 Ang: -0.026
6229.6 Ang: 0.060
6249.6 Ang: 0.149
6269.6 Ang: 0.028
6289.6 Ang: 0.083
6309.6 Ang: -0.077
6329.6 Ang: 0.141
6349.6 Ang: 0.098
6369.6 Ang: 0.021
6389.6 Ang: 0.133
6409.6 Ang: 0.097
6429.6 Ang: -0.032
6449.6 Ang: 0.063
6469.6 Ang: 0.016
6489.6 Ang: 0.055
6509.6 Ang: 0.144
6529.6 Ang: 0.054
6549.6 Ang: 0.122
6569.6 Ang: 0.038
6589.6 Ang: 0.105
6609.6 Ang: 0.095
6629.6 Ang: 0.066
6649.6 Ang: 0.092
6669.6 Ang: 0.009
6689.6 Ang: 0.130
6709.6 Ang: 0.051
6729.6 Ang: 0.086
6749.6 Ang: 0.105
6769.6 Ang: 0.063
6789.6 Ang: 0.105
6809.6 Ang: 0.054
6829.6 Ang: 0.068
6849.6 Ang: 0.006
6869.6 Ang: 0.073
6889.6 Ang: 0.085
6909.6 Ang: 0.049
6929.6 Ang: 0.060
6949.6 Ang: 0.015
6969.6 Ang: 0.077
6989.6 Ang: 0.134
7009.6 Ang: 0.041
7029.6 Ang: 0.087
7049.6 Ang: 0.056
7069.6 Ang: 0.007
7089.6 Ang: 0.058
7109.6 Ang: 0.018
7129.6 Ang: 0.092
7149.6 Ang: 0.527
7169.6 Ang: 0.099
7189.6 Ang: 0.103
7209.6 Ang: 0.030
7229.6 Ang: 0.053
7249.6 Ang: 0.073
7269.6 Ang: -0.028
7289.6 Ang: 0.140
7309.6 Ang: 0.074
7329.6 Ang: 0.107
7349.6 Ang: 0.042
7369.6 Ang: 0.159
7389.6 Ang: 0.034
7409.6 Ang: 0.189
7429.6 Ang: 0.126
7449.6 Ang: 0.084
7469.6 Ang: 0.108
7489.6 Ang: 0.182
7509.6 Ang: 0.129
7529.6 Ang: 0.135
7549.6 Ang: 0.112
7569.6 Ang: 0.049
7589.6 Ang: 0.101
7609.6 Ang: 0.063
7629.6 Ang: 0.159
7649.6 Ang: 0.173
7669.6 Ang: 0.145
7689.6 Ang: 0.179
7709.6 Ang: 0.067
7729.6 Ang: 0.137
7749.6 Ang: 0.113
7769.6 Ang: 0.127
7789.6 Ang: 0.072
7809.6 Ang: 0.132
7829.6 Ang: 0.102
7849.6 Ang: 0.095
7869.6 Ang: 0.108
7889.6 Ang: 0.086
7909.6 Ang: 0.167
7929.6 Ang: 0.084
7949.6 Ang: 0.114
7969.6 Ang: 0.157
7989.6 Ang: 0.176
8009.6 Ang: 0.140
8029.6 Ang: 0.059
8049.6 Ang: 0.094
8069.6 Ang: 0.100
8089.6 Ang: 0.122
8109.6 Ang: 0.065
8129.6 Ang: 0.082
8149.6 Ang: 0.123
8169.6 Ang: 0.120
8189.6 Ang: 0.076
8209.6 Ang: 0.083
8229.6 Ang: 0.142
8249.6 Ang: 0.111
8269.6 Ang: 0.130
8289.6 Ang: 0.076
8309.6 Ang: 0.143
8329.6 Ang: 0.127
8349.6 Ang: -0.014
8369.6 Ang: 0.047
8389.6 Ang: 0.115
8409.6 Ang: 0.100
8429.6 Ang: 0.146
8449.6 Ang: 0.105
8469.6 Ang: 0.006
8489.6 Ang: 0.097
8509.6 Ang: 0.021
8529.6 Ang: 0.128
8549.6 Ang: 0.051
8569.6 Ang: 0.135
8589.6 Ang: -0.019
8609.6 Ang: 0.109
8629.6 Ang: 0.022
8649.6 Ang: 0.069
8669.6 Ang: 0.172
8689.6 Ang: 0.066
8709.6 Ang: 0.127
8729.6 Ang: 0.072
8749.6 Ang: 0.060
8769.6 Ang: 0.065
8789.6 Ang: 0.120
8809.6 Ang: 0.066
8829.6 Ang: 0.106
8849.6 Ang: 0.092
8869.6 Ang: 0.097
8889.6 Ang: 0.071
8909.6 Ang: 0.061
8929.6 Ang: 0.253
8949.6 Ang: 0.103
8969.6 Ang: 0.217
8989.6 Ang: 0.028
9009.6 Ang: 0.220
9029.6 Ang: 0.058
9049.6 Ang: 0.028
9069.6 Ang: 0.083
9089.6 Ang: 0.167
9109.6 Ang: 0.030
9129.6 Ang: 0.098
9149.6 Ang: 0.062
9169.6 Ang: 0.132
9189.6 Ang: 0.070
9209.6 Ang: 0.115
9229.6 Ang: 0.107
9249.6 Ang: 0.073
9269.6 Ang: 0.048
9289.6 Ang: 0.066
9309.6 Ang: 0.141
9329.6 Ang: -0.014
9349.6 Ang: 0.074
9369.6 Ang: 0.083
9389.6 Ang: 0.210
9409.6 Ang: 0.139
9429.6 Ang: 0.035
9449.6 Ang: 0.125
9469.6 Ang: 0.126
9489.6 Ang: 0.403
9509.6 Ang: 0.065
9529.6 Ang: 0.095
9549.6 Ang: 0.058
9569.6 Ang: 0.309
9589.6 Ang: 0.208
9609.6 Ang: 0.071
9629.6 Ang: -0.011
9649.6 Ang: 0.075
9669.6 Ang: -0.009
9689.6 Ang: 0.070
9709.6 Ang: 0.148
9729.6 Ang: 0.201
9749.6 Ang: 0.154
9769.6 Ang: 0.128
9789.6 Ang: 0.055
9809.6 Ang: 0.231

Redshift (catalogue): 0.916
